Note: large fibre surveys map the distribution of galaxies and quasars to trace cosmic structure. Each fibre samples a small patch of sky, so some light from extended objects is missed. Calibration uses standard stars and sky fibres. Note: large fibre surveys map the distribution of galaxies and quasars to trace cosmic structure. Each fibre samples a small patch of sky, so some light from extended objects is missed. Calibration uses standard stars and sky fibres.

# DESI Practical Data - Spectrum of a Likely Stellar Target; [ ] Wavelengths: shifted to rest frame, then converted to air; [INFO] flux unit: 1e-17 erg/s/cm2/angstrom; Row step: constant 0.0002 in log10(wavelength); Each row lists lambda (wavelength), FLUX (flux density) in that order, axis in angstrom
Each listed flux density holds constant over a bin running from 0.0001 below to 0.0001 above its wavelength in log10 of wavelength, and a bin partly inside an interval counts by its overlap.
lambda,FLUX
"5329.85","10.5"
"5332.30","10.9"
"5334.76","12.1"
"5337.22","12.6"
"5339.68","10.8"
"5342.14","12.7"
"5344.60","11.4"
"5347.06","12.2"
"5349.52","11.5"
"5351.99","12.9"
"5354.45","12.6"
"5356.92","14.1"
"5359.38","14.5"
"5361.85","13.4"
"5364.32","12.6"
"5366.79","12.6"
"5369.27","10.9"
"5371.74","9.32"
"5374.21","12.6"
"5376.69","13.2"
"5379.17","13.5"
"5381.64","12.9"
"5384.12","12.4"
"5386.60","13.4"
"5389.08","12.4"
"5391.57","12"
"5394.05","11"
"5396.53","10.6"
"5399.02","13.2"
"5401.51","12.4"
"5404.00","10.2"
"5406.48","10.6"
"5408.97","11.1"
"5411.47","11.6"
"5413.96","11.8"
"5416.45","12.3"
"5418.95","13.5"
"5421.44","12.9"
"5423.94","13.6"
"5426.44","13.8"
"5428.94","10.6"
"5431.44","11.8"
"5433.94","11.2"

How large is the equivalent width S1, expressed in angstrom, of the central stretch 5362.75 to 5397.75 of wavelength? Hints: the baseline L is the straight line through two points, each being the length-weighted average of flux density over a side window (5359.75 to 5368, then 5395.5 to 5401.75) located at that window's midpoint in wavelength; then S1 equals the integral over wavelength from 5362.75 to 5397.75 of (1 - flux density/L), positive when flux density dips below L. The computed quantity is 1.26 angstrom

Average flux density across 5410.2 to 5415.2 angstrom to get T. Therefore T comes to 11.7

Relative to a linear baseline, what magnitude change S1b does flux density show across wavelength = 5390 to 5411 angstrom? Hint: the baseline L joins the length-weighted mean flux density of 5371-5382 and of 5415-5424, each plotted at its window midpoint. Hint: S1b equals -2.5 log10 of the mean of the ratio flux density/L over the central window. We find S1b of 0.12 mag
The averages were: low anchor 12.4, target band 11.4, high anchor 13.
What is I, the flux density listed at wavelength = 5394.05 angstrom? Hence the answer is 11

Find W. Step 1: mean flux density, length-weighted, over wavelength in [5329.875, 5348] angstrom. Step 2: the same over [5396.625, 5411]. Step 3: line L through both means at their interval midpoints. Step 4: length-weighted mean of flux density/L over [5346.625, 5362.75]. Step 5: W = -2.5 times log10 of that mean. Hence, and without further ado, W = -0.12 mag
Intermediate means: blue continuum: 11.7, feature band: 13.1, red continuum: 11.4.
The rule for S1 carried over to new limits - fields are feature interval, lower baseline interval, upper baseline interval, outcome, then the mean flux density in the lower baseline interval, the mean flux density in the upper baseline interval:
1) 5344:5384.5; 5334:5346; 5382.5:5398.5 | -1.86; 11.9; 12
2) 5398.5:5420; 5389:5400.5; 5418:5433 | 0.71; 11.8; 12.7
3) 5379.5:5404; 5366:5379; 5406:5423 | -0.54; 11.8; 12.1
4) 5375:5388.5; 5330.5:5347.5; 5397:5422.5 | -1.35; 11.8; 11.9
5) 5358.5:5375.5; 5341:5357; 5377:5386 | 0.64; 12.4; 13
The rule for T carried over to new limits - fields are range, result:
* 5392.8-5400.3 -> 11.6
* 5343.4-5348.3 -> 11.8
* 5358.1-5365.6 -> 13.5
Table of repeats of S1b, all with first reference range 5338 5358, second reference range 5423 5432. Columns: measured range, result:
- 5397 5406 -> 0.06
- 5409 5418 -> 0.05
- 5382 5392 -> -0.02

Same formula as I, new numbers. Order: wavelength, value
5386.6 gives 13.4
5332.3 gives 10.9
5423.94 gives 13.6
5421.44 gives 12.9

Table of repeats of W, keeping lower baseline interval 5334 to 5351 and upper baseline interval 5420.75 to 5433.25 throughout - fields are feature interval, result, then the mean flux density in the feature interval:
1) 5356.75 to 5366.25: -0.13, 13.5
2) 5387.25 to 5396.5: 0.04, 11.7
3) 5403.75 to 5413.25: 0.12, 11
